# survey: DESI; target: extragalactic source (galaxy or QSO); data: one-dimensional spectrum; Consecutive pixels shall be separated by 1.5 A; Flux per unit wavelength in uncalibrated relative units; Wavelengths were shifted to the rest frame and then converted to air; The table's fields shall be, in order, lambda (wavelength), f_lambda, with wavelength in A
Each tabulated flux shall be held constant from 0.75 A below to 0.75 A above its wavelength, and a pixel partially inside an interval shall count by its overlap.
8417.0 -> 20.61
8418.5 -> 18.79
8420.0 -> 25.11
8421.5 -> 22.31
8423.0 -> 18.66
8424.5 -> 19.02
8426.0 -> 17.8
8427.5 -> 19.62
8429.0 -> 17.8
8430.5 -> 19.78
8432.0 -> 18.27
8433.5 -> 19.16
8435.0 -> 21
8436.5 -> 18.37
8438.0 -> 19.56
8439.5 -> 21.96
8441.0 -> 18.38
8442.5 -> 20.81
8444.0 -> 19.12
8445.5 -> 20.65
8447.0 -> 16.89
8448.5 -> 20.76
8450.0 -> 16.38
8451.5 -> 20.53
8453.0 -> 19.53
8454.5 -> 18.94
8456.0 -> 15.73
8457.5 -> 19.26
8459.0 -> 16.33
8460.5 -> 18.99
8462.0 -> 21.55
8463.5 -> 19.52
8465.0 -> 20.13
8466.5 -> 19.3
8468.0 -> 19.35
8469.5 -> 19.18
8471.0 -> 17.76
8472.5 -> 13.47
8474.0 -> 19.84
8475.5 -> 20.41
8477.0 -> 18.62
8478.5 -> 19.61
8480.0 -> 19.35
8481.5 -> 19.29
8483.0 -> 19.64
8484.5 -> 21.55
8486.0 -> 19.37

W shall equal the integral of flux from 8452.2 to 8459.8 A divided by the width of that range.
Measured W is 18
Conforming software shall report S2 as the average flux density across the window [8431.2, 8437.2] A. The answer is 19.2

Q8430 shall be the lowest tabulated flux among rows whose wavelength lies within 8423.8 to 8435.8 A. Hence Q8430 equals 17.8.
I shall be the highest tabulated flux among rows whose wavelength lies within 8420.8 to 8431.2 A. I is 22.31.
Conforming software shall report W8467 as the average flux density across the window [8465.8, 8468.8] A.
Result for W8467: 19.3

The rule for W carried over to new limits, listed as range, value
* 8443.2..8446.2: 19.9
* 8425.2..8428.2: 18.7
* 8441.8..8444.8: 20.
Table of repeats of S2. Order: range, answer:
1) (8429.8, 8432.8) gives 19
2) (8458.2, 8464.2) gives 19.1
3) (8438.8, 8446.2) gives 20.2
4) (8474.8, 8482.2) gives 19.5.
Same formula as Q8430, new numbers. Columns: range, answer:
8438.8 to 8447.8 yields 16.89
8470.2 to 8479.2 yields 13.47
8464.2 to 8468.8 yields 19.3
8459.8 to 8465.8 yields 18.99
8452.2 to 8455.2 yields 18.94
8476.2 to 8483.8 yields 18.62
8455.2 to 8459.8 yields 15.73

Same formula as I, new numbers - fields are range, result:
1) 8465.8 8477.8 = 20.41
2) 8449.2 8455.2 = 20.53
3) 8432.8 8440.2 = 21.96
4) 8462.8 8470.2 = 20.13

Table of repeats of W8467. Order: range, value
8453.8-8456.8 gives 17.3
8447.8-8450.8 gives 18.6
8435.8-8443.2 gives 19.8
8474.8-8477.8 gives 19.5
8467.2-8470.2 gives 19.3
